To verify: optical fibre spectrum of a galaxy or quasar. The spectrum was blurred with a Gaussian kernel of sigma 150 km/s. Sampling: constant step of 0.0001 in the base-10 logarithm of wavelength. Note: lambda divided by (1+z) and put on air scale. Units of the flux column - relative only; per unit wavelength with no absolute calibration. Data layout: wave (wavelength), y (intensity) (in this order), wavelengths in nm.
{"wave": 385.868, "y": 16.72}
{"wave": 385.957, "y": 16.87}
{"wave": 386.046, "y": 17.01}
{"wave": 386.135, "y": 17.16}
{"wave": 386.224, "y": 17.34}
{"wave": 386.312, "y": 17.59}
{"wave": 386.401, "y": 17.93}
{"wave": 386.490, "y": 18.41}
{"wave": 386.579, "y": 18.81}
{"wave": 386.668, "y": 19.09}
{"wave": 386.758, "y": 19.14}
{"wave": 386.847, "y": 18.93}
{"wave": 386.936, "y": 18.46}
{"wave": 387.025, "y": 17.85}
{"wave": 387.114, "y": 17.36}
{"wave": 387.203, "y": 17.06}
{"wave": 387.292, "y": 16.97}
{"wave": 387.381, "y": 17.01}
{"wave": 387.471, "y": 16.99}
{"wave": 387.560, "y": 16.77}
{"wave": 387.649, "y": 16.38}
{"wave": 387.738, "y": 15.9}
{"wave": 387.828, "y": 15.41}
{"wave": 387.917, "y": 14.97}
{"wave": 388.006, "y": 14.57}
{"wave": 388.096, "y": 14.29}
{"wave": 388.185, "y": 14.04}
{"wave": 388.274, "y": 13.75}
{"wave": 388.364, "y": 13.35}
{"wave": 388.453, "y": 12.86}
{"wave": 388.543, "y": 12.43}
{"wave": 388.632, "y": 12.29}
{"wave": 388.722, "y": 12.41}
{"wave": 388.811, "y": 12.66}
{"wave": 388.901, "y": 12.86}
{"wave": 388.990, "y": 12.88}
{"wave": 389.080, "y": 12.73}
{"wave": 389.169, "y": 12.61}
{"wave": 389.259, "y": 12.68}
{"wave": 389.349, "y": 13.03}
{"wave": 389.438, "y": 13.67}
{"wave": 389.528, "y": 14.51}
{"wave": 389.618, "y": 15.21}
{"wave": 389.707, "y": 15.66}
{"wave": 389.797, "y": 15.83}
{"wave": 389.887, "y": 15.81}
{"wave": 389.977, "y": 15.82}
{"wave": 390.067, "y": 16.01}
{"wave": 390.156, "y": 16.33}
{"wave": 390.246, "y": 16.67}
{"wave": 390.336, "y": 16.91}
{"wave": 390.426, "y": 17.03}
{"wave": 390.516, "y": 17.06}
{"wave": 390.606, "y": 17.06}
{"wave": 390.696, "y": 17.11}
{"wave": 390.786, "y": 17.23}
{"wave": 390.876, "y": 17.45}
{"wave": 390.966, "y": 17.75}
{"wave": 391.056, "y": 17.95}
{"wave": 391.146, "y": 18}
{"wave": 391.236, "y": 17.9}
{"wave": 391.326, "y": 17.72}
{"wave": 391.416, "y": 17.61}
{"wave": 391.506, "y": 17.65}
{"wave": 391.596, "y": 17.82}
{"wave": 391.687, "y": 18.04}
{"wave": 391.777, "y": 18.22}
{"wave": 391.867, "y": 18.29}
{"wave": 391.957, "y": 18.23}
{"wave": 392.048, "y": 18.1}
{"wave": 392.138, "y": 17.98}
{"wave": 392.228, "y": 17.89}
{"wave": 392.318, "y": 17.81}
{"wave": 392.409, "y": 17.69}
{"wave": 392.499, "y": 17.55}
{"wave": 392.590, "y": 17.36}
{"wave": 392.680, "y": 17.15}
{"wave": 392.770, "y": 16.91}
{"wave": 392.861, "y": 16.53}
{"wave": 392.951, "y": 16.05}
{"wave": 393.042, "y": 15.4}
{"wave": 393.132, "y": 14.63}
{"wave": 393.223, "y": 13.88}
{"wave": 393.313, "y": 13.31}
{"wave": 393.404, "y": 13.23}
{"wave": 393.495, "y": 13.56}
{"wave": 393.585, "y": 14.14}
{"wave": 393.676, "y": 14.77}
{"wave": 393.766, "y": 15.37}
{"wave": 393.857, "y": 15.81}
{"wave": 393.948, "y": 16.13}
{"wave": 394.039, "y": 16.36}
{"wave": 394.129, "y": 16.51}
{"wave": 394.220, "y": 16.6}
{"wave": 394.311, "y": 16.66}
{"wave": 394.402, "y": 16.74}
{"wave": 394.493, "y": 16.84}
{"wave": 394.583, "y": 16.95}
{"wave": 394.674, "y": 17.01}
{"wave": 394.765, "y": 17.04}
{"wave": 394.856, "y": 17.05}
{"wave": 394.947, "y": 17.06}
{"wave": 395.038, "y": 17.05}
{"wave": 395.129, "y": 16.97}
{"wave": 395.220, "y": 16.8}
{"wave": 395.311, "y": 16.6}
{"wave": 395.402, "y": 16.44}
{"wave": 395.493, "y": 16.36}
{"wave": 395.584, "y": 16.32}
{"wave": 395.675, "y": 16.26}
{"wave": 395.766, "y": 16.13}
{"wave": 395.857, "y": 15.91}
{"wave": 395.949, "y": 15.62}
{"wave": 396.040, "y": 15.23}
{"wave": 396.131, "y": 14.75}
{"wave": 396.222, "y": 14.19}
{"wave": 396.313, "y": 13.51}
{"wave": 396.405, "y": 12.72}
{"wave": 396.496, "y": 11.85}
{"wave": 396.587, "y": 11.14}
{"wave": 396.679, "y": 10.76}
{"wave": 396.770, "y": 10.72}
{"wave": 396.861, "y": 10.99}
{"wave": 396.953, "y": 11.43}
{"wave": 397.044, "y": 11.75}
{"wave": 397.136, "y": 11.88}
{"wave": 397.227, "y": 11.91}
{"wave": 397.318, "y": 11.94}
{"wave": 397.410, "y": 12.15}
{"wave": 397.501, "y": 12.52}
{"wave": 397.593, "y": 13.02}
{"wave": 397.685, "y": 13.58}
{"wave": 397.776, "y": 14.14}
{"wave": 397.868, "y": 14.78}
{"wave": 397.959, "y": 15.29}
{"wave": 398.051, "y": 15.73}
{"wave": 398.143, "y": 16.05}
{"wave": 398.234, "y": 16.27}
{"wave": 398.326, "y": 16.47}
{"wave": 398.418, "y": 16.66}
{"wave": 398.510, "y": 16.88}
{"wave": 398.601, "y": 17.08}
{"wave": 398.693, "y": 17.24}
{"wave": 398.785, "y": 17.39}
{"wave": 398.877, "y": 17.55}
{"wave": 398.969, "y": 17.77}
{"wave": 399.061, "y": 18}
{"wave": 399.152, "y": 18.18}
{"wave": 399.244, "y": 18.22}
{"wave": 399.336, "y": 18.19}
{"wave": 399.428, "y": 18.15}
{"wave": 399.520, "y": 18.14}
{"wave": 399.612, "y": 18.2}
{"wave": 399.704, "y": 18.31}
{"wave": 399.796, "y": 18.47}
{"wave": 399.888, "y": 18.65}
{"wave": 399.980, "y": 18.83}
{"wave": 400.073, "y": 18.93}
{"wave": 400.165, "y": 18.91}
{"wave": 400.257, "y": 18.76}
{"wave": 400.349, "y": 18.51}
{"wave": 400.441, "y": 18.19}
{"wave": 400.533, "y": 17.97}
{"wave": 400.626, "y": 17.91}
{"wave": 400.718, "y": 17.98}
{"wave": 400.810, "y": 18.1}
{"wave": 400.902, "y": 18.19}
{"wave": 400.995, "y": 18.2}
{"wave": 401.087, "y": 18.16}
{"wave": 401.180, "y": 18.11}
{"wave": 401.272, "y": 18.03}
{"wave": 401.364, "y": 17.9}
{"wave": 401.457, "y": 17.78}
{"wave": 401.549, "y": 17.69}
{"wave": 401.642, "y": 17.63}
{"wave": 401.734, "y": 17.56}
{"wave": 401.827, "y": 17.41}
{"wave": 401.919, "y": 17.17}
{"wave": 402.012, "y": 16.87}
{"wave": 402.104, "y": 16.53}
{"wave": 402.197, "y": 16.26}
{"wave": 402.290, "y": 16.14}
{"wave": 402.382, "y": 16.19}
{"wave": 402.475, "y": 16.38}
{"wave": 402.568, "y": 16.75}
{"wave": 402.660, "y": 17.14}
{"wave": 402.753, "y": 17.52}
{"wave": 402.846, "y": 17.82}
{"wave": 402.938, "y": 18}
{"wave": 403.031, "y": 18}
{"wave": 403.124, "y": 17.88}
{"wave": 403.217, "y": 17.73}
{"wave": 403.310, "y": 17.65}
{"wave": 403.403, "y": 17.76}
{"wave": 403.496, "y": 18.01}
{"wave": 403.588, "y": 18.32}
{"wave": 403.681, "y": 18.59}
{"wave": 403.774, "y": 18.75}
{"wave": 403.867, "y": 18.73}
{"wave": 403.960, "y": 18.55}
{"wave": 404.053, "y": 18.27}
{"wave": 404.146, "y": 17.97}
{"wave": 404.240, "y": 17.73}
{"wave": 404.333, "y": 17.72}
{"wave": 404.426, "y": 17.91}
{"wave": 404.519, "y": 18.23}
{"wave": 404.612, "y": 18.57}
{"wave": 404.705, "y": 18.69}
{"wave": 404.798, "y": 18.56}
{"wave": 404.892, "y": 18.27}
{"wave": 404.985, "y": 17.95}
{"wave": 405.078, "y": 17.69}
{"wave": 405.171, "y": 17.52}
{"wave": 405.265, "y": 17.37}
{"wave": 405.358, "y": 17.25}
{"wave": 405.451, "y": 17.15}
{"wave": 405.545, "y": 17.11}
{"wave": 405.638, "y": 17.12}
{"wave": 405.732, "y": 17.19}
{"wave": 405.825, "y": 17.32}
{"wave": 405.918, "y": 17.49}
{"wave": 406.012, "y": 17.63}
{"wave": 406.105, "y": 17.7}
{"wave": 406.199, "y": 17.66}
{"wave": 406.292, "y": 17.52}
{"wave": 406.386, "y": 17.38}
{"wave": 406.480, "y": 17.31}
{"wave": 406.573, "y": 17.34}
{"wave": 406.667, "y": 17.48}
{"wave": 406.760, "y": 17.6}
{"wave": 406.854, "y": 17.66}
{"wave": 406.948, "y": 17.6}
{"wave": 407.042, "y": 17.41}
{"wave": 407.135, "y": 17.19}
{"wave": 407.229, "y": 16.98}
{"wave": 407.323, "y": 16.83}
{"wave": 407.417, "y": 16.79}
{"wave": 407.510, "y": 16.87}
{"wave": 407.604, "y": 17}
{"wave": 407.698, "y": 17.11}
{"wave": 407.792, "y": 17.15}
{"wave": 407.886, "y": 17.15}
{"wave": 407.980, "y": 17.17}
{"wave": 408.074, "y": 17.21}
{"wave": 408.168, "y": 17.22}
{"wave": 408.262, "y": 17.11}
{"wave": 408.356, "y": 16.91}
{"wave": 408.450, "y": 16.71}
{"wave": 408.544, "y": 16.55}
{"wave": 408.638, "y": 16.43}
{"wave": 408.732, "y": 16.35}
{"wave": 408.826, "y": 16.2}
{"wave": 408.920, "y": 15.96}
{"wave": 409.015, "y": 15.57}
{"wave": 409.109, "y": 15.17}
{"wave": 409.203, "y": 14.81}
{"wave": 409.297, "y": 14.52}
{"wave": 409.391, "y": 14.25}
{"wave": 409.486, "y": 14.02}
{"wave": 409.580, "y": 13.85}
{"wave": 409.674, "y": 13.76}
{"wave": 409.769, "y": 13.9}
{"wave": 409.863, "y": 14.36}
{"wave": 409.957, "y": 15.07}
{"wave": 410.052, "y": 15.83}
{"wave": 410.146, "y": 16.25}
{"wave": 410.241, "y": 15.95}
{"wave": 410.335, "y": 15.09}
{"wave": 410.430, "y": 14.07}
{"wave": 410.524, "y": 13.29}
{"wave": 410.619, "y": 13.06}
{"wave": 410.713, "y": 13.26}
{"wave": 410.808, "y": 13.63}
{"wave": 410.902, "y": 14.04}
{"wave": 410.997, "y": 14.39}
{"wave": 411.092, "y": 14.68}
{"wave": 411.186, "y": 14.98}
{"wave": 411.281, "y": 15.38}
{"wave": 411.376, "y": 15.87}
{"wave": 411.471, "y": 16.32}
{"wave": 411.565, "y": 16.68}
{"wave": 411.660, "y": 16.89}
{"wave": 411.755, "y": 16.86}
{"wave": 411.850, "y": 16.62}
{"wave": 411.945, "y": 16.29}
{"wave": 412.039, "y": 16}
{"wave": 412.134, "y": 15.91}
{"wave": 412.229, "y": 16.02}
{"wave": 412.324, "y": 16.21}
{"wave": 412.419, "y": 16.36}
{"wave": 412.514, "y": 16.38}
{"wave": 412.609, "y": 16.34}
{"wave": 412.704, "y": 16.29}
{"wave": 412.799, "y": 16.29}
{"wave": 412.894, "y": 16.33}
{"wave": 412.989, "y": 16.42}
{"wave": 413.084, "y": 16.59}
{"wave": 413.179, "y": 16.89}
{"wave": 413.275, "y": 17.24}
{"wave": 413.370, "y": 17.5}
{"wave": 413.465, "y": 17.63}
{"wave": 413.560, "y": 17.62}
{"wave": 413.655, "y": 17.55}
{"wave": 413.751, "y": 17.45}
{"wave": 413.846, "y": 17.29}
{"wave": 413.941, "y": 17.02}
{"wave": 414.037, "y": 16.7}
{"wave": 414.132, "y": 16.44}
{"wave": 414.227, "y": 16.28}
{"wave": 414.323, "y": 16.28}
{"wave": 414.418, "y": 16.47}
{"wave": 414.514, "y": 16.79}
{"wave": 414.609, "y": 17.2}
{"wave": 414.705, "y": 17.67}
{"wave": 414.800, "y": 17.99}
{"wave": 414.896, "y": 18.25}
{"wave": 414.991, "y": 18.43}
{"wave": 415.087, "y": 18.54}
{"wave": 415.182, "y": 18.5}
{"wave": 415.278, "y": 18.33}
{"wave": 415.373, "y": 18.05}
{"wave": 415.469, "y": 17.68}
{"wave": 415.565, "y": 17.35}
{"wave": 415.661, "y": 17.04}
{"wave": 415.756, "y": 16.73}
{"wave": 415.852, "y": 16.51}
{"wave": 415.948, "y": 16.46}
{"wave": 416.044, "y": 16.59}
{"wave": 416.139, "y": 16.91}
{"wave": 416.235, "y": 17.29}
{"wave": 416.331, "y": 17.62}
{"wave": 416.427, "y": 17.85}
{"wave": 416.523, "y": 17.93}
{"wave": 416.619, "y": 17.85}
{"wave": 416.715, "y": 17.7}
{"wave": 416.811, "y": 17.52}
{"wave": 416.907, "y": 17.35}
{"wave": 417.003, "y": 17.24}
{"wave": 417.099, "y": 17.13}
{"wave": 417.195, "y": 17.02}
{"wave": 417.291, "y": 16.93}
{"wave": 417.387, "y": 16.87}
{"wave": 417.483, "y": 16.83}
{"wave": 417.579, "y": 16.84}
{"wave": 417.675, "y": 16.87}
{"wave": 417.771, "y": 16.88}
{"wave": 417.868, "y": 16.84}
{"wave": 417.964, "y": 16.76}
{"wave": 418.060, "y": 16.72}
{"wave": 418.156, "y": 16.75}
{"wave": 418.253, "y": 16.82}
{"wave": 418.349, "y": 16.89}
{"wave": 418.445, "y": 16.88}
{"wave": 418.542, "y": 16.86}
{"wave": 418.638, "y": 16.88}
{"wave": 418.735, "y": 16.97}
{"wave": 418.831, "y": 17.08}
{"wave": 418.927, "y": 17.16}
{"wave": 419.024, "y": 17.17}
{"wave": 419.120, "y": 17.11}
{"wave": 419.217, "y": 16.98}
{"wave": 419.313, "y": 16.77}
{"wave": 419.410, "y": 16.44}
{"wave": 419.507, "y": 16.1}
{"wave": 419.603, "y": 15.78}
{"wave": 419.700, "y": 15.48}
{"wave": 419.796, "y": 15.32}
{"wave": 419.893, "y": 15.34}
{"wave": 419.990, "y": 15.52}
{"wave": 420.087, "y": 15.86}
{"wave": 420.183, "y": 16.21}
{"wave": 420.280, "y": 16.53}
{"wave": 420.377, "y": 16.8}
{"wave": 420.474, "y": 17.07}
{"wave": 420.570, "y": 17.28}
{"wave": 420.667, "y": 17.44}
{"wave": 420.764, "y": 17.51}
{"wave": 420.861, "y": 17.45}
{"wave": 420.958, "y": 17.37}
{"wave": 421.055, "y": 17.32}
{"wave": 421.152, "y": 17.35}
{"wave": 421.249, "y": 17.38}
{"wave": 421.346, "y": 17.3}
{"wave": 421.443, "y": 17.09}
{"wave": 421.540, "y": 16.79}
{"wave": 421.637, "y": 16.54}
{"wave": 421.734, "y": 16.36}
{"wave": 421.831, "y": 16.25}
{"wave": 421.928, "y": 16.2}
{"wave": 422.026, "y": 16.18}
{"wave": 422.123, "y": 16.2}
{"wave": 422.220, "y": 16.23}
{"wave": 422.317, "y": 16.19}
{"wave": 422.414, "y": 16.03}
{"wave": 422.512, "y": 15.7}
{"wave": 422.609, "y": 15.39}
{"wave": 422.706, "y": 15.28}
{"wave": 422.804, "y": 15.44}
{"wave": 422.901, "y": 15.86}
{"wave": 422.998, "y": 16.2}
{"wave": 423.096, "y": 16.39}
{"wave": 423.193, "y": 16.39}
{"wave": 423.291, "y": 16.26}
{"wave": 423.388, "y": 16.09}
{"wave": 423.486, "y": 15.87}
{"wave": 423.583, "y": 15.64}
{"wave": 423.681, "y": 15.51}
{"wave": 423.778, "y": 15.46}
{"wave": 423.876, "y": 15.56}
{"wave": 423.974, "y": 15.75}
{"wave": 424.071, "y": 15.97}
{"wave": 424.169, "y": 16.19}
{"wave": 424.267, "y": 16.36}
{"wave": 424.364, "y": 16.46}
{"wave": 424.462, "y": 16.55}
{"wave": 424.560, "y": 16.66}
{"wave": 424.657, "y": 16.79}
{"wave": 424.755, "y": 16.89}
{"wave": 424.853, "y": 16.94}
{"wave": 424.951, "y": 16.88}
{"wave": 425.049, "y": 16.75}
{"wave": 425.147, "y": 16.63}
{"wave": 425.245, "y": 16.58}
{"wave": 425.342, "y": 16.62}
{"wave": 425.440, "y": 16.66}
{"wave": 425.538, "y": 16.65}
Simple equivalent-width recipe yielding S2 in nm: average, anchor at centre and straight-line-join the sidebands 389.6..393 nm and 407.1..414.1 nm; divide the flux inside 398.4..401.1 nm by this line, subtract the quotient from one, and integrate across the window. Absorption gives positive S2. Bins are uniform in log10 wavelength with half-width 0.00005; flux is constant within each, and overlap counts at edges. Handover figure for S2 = -0.23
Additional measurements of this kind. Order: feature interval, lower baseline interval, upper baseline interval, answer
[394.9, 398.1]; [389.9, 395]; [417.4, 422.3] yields 0.499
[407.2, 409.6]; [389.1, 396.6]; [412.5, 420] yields 0.067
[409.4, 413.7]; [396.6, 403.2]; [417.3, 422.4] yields 0.255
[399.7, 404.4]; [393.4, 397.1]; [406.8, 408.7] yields -0.499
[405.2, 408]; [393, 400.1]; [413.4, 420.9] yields -0.178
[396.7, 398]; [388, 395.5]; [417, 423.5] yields 0.285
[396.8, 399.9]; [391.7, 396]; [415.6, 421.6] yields 0.166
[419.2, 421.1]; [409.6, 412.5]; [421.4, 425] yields -0.069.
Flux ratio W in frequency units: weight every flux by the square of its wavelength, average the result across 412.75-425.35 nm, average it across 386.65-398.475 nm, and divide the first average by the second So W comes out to 1.2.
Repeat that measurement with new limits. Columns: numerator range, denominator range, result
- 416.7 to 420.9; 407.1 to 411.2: 1.13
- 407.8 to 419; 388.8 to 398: 1.18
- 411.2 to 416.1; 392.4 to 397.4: 1.23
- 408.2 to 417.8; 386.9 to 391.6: 1.18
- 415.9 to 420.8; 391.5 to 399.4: 1.20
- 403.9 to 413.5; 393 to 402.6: 1.08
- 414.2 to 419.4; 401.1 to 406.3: 1.04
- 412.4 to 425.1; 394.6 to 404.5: 1.11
